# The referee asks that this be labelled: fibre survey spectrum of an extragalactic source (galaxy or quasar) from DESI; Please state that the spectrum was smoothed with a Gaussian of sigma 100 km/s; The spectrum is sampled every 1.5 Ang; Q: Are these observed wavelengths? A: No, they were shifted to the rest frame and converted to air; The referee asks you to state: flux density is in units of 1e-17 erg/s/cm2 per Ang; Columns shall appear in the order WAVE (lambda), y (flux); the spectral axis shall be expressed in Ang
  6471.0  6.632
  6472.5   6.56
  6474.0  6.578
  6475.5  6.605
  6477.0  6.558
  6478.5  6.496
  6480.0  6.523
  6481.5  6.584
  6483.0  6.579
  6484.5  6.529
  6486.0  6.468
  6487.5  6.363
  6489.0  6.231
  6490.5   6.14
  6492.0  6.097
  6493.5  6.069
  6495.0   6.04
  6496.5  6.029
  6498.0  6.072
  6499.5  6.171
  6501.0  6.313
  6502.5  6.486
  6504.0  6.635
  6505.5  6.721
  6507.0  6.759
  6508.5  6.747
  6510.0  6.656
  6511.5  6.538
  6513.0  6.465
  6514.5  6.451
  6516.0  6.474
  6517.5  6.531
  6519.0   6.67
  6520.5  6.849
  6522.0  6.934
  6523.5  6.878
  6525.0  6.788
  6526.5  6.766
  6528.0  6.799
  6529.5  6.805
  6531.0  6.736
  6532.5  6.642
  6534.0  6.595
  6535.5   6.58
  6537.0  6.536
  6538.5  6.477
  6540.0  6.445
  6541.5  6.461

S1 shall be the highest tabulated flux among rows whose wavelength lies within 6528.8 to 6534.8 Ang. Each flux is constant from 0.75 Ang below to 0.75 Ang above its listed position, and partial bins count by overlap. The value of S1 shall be 6.805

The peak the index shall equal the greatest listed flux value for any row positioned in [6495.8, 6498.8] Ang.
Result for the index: 6.072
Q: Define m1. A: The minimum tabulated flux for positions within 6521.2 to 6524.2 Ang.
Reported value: 6.878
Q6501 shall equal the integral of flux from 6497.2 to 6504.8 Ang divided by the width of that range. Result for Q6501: 6.34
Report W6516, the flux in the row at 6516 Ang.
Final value 6.474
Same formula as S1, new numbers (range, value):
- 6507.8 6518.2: 6.747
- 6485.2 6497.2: 6.468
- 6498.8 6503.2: 6.486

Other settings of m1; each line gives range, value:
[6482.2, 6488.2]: 6.363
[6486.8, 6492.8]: 6.097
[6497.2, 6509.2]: 6.072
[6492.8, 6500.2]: 6.029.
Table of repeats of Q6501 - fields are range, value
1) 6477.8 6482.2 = 6.53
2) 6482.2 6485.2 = 6.55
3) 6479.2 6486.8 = 6.54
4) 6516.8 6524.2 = 6.77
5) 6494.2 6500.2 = 6.08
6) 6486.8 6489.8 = 6.29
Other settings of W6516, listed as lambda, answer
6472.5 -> 6.56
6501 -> 6.313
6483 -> 6.579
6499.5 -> 6.171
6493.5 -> 6.069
